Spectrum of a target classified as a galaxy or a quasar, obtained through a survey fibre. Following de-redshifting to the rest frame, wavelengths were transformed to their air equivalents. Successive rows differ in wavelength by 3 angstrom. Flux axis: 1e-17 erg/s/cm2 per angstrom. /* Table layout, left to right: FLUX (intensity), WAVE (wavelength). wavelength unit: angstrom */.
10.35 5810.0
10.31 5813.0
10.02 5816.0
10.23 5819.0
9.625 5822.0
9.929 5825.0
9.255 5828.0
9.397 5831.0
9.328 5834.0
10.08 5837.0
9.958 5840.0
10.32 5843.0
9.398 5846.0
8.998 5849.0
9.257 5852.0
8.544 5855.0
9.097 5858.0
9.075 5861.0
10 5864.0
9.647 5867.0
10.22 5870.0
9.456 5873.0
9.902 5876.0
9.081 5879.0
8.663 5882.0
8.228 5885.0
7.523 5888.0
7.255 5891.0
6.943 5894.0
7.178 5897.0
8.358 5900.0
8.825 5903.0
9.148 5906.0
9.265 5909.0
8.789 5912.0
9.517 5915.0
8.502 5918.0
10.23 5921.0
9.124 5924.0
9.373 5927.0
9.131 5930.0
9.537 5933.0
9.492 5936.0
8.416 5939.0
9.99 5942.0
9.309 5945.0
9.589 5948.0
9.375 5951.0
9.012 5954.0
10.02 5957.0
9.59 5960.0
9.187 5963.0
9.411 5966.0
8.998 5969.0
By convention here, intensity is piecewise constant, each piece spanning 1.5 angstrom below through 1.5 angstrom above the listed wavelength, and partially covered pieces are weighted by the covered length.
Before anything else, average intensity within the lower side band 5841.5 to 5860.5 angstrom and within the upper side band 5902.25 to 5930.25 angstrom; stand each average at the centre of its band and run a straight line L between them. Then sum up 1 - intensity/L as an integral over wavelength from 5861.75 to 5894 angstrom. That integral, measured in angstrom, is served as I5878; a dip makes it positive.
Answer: 1.2 angstrom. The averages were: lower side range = 9.26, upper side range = 9.2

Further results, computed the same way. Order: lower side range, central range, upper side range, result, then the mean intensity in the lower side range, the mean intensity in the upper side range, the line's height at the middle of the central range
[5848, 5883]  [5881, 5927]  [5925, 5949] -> 4.01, 9.34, 9.34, 9.34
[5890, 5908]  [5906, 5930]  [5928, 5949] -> -1.65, 8.01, 9.35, 8.65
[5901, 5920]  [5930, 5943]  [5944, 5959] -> 0.00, 9.02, 9.47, 9.31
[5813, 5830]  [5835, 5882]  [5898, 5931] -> 0.18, 9.84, 9.09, 9.54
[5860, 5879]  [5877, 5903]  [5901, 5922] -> 3.93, 9.68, 9.14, 9.42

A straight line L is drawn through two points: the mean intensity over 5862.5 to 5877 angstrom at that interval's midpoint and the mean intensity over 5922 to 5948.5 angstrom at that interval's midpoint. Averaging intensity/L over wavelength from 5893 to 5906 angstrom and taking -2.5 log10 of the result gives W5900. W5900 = 0.20 mag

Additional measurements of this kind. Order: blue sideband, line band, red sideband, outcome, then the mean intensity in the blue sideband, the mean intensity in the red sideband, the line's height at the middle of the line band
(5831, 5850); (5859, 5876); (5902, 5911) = -0.03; 9.68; 9.08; 9.43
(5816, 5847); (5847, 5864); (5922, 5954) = 0.07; 9.77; 9.33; 9.67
